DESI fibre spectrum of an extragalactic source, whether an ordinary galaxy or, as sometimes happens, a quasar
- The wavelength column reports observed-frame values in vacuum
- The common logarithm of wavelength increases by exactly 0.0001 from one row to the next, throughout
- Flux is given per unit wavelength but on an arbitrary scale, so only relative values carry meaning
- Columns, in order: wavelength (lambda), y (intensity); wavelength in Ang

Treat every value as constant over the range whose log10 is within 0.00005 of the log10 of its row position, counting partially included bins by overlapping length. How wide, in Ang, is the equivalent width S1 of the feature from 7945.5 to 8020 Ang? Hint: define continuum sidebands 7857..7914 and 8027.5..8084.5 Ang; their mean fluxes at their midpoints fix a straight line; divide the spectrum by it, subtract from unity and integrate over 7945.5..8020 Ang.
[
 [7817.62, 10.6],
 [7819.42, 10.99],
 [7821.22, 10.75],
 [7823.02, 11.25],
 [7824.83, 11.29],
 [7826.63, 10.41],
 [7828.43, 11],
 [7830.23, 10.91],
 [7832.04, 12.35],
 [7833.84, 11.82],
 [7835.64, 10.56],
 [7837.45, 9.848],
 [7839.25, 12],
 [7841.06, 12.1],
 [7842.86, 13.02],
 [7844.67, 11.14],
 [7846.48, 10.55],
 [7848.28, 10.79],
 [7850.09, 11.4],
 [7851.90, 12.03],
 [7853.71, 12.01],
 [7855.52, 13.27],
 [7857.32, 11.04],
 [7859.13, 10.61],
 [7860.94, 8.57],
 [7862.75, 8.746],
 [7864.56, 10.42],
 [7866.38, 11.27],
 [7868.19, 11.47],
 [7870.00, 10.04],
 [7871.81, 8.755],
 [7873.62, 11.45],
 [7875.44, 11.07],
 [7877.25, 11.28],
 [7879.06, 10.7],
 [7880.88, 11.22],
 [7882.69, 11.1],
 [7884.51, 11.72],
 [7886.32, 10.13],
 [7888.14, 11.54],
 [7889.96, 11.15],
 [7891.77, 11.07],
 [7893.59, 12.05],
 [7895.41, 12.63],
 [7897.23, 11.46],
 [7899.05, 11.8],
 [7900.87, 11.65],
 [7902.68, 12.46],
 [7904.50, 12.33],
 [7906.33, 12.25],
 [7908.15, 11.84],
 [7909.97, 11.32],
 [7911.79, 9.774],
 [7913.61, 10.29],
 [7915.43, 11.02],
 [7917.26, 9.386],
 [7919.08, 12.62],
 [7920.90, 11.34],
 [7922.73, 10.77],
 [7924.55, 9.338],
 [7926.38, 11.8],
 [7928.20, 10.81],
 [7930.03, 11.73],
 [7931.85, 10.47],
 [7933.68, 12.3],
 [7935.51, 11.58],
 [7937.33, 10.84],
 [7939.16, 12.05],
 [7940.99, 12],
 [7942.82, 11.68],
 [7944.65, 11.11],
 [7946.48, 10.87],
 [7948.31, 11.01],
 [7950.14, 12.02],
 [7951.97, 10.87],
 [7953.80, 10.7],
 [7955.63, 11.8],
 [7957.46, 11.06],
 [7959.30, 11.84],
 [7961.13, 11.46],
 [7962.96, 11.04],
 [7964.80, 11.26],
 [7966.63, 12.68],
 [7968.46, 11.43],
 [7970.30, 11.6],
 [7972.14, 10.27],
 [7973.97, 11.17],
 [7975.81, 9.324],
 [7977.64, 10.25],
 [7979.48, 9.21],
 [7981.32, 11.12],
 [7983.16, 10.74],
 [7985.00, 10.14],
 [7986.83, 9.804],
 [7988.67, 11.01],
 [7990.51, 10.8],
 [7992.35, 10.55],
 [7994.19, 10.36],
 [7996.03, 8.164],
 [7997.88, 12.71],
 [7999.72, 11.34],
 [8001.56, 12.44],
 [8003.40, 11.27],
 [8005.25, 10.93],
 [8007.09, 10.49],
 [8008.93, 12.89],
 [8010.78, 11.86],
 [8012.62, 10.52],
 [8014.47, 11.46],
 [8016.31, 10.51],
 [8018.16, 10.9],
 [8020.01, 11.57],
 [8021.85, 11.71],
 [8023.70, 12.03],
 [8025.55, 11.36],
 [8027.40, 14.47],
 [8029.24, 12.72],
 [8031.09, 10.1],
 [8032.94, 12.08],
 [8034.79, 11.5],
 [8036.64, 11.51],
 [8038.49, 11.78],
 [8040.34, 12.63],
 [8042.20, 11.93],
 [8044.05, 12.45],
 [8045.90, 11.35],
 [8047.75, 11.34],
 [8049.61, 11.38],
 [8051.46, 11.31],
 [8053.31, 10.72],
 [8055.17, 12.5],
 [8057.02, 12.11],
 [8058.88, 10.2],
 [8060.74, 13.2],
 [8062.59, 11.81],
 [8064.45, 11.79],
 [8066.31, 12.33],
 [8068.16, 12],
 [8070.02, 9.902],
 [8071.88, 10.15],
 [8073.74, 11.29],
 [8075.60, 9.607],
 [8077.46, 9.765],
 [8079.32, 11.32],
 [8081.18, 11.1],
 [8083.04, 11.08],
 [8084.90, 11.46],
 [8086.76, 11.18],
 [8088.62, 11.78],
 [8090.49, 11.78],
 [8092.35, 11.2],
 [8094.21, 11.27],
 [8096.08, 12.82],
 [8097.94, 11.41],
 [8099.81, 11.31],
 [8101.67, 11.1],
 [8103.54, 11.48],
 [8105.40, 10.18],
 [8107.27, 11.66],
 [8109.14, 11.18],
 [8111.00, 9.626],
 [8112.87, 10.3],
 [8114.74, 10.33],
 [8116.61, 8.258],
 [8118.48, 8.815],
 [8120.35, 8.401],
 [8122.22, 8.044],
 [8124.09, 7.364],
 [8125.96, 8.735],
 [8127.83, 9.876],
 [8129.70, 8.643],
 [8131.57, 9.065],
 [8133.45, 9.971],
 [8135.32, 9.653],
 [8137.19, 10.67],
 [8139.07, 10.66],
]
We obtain 1.9 Ang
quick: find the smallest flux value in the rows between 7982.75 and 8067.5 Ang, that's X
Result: 8.164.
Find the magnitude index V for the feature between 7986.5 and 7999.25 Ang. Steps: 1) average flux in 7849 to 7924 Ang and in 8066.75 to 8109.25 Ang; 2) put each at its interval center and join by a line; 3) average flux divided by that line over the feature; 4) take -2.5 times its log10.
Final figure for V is 0.060 mag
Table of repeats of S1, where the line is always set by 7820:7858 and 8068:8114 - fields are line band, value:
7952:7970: -0.4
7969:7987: 1.3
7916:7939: 0.3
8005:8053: -2.3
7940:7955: -0.1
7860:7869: 1.0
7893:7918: -0.3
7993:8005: 0.1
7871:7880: 0.5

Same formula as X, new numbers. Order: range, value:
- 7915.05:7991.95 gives 9.21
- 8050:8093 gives 9.607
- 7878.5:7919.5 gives 9.386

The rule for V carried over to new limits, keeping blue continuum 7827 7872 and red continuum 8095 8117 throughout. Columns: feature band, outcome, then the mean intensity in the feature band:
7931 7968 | -0.04 mag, 11.4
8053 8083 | -0.03 mag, 11.2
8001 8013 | -0.05 mag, 11.5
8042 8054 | -0.06 mag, 11.5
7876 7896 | -0.03 mag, 11.3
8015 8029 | -0.09 mag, 11.8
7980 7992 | 0.04 mag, 10.6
